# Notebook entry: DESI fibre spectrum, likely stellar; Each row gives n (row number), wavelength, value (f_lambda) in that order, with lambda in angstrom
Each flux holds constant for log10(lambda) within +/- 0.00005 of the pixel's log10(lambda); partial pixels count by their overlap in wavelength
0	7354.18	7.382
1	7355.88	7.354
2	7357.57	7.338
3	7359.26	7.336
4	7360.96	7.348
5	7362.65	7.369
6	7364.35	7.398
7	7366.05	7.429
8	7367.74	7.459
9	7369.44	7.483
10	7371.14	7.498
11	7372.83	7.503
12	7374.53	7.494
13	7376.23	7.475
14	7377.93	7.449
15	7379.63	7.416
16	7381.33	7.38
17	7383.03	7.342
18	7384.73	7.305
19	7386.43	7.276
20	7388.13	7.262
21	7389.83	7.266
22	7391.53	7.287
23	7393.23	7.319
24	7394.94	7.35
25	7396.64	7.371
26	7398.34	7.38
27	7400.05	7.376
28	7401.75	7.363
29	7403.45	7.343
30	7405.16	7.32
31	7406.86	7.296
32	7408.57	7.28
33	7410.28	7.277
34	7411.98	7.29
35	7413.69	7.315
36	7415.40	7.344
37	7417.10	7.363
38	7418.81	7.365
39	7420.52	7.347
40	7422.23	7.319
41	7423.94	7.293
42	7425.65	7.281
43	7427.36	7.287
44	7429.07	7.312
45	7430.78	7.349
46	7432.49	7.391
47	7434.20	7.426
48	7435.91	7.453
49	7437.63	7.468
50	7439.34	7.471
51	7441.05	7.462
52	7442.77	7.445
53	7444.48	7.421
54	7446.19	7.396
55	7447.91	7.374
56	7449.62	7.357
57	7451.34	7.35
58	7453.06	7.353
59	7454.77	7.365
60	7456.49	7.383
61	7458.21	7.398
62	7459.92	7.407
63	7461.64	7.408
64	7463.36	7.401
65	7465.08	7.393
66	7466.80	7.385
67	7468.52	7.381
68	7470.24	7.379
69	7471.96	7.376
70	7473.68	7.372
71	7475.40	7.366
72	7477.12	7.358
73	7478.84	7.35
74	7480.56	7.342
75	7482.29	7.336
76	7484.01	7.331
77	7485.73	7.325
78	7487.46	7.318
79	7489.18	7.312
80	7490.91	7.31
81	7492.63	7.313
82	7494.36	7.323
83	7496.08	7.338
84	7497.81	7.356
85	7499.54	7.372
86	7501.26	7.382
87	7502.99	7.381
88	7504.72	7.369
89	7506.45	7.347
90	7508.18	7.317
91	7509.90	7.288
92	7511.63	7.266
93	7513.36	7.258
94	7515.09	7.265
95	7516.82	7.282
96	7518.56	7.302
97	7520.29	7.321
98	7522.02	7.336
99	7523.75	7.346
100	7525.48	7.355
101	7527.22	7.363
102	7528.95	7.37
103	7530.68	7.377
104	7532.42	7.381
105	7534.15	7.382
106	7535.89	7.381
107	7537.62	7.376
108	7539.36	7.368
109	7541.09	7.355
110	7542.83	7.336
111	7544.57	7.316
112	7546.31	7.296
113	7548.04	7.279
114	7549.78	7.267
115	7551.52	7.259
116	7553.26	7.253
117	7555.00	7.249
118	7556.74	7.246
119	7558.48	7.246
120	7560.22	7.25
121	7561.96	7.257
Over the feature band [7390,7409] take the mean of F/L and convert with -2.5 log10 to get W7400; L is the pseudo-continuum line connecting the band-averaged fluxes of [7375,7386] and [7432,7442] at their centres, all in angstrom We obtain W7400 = 0.01 mag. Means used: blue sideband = 7.39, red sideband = 7.44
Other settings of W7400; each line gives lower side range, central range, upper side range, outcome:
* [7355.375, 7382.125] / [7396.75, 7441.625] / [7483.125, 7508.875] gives 0.005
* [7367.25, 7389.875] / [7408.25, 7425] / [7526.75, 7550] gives 0.011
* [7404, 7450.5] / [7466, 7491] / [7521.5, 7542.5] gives 0.002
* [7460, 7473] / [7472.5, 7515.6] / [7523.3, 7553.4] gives 0.005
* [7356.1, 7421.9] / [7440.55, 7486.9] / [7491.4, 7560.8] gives -0.005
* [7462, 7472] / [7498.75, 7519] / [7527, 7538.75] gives 0.009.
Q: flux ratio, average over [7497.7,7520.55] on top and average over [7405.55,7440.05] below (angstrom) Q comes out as 1.00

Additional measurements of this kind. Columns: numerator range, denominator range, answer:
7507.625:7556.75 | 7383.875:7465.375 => 0.99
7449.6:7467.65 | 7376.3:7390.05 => 1.00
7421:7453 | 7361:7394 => 1.00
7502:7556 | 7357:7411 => 0.99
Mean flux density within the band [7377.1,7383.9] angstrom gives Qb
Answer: 7.39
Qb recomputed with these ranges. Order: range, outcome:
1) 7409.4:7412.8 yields 7.29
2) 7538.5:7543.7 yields 7.35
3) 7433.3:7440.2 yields 7.46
